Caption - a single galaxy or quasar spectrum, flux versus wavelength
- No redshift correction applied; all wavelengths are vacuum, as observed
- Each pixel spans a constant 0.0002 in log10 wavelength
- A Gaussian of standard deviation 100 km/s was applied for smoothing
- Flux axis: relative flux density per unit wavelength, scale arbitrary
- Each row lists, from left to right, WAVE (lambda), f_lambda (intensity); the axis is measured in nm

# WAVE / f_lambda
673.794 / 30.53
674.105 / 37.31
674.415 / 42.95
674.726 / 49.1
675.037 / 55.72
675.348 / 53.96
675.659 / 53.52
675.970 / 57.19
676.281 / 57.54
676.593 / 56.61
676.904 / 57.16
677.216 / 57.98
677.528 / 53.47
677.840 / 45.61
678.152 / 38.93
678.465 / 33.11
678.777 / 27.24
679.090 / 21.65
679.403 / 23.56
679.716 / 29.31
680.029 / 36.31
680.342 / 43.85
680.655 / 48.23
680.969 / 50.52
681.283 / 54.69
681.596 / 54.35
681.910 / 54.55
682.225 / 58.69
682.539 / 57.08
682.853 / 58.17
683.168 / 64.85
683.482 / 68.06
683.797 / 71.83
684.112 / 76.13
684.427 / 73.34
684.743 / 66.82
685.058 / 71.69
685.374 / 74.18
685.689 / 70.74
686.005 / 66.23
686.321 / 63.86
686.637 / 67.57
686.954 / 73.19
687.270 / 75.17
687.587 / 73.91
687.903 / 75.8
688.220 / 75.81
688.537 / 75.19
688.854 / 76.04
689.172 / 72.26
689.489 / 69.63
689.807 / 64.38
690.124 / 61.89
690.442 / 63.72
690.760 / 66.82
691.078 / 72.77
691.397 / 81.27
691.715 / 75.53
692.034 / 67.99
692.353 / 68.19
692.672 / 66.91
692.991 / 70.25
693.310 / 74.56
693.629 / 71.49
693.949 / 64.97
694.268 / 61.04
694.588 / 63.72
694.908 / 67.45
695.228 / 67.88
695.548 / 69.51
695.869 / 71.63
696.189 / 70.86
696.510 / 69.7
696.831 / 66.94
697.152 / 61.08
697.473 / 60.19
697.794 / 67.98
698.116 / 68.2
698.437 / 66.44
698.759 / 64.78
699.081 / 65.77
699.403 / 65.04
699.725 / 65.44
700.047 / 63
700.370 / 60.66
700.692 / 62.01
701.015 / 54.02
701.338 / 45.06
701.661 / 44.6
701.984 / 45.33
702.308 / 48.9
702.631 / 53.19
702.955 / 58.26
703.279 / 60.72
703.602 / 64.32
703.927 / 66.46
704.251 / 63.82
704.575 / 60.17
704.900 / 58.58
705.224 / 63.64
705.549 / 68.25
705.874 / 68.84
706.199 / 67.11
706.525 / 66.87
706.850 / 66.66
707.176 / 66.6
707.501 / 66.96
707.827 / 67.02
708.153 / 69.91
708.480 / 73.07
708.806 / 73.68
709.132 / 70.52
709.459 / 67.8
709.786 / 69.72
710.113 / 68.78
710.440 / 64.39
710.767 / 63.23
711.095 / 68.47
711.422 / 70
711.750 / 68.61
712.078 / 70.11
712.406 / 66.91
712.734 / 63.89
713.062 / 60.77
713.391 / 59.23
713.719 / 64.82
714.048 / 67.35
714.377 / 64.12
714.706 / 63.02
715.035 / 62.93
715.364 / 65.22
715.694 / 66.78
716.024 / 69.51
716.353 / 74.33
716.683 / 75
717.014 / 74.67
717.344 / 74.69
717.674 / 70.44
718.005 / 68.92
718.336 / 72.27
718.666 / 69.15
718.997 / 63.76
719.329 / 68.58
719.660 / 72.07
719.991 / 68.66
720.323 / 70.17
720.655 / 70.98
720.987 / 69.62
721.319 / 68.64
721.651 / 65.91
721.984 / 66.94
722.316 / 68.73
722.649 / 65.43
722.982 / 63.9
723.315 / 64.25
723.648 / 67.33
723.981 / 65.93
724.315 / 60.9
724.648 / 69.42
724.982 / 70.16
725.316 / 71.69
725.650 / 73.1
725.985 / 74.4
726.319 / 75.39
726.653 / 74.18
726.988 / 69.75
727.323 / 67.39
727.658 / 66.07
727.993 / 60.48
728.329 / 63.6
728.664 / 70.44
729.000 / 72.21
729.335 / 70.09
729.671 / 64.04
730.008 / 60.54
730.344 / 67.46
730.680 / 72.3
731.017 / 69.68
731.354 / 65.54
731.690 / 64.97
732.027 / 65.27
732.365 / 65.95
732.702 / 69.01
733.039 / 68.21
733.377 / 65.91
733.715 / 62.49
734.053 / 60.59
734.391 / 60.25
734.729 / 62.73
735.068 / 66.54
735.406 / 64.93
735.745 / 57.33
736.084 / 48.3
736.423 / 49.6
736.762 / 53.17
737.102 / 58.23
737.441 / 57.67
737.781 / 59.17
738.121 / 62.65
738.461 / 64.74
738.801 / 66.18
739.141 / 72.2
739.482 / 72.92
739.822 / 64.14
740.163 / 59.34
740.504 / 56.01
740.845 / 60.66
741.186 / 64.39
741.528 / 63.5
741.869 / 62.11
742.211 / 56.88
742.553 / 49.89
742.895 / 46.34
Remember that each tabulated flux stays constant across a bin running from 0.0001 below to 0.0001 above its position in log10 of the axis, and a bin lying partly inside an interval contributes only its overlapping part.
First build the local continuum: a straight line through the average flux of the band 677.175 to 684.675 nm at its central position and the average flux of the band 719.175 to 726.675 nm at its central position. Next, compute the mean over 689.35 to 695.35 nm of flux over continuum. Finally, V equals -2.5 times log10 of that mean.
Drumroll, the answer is -0.233 mag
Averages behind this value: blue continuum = 50.2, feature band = 68.4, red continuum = 68.9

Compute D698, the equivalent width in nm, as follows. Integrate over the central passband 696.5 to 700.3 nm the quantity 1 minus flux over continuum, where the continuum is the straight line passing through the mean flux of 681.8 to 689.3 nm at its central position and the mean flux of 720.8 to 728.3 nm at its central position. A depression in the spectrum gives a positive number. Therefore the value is 0.210 nm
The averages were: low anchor 69.3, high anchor 68.1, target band 65.1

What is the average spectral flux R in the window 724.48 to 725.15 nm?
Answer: 69.8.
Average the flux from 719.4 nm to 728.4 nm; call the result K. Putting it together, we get 68.4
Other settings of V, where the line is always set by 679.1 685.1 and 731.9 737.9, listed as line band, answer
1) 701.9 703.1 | 0.11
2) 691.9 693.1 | -0.22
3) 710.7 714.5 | -0.13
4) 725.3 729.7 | -0.16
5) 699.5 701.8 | 0.00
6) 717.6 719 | -0.18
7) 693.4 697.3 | -0.19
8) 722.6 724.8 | -0.10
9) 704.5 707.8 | -0.14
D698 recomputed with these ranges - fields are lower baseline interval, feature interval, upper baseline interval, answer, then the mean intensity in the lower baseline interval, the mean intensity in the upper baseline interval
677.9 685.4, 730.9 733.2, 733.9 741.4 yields -0.260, 52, 61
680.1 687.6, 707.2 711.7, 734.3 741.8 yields -0.449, 63.6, 61.1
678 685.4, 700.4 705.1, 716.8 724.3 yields 0.364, 52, 68.6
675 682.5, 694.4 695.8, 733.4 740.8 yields -0.454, 46.8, 61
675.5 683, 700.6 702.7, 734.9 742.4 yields 0.094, 47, 60.9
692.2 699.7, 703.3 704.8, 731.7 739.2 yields 0.064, 67.1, 61.8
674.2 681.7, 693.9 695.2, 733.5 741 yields -0.378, 45.8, 60.9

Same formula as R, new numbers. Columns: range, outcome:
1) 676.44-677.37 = 57.3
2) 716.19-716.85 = 74.6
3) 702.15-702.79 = 51.1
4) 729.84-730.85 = 66.8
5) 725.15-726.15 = 73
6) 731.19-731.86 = 65.3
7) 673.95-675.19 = 46.3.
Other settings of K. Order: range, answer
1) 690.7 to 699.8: 68.1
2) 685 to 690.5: 70.7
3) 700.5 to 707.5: 59.9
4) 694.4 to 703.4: 61.7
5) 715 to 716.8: 69.3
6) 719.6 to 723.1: 68.2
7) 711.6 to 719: 67.8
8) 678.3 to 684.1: 48.3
